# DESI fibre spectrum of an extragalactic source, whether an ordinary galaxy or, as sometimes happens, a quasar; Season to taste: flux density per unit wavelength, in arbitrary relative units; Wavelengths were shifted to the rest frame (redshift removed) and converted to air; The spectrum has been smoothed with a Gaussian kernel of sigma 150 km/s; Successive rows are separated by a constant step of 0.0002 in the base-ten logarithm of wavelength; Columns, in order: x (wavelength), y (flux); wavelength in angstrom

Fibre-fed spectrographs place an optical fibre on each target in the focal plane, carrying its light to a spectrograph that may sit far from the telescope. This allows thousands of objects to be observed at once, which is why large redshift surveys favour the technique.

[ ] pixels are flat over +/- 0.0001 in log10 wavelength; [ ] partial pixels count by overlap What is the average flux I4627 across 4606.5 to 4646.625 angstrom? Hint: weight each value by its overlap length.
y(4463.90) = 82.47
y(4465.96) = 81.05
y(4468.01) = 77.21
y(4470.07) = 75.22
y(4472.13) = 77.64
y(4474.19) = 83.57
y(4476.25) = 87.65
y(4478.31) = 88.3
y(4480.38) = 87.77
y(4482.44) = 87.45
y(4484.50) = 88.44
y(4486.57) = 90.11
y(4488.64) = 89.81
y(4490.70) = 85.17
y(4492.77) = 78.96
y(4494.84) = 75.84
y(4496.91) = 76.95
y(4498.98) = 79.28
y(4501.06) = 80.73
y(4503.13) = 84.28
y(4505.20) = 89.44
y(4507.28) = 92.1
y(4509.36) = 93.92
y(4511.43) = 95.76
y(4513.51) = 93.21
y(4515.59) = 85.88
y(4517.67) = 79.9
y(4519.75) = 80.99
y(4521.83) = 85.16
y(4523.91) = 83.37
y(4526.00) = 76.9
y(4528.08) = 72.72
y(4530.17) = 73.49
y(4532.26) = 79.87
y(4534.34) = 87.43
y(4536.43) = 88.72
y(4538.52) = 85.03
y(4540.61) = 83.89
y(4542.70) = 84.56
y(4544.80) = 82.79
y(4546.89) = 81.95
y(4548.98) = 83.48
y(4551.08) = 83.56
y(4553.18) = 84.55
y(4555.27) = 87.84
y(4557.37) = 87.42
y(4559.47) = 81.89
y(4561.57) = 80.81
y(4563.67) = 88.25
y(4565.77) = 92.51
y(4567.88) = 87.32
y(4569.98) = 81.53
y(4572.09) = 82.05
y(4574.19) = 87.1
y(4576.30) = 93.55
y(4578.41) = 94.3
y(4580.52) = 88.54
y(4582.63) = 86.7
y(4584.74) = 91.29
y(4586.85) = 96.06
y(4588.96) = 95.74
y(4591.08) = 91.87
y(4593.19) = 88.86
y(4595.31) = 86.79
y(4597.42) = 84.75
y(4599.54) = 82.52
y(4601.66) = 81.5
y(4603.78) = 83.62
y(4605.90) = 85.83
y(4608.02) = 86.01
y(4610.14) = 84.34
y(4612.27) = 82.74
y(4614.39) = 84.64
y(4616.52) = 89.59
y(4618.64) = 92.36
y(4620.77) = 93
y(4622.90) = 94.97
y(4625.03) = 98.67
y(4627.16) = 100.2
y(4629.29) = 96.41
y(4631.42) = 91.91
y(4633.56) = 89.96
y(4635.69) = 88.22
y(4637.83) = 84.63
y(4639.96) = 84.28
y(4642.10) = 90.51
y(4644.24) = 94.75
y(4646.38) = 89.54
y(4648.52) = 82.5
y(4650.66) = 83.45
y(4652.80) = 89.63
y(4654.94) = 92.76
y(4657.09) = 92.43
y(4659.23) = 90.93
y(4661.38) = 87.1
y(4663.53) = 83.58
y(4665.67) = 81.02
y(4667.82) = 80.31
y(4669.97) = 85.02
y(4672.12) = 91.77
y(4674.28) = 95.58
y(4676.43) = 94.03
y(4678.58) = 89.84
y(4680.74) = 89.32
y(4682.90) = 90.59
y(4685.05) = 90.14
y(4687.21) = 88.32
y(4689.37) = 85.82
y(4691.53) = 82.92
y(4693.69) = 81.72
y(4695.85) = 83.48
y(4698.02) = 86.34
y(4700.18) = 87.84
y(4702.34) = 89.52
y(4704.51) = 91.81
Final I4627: 90.3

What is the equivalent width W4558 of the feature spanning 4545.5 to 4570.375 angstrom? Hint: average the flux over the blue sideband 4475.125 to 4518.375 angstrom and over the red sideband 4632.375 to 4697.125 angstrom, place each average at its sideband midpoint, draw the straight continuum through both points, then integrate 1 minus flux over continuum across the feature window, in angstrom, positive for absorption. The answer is 0.5 angstrom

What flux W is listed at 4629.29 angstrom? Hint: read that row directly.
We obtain 96.41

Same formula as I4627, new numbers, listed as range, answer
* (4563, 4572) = 86.7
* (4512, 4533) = 81.5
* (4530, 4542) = 83.8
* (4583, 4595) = 92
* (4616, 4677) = 89.9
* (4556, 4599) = 88.3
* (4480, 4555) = 84.3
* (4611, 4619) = 86.8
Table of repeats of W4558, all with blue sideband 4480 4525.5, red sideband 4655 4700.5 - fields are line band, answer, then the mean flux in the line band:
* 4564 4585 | -0.5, 88.4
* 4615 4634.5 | -1.6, 93.9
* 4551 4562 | 0.2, 84.6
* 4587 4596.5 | -0.5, 91.3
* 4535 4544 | 0.0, 85.5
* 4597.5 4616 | 0.6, 84.1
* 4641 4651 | -0.1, 88.4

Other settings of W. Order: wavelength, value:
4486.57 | 90.11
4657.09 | 92.43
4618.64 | 92.36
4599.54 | 82.52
